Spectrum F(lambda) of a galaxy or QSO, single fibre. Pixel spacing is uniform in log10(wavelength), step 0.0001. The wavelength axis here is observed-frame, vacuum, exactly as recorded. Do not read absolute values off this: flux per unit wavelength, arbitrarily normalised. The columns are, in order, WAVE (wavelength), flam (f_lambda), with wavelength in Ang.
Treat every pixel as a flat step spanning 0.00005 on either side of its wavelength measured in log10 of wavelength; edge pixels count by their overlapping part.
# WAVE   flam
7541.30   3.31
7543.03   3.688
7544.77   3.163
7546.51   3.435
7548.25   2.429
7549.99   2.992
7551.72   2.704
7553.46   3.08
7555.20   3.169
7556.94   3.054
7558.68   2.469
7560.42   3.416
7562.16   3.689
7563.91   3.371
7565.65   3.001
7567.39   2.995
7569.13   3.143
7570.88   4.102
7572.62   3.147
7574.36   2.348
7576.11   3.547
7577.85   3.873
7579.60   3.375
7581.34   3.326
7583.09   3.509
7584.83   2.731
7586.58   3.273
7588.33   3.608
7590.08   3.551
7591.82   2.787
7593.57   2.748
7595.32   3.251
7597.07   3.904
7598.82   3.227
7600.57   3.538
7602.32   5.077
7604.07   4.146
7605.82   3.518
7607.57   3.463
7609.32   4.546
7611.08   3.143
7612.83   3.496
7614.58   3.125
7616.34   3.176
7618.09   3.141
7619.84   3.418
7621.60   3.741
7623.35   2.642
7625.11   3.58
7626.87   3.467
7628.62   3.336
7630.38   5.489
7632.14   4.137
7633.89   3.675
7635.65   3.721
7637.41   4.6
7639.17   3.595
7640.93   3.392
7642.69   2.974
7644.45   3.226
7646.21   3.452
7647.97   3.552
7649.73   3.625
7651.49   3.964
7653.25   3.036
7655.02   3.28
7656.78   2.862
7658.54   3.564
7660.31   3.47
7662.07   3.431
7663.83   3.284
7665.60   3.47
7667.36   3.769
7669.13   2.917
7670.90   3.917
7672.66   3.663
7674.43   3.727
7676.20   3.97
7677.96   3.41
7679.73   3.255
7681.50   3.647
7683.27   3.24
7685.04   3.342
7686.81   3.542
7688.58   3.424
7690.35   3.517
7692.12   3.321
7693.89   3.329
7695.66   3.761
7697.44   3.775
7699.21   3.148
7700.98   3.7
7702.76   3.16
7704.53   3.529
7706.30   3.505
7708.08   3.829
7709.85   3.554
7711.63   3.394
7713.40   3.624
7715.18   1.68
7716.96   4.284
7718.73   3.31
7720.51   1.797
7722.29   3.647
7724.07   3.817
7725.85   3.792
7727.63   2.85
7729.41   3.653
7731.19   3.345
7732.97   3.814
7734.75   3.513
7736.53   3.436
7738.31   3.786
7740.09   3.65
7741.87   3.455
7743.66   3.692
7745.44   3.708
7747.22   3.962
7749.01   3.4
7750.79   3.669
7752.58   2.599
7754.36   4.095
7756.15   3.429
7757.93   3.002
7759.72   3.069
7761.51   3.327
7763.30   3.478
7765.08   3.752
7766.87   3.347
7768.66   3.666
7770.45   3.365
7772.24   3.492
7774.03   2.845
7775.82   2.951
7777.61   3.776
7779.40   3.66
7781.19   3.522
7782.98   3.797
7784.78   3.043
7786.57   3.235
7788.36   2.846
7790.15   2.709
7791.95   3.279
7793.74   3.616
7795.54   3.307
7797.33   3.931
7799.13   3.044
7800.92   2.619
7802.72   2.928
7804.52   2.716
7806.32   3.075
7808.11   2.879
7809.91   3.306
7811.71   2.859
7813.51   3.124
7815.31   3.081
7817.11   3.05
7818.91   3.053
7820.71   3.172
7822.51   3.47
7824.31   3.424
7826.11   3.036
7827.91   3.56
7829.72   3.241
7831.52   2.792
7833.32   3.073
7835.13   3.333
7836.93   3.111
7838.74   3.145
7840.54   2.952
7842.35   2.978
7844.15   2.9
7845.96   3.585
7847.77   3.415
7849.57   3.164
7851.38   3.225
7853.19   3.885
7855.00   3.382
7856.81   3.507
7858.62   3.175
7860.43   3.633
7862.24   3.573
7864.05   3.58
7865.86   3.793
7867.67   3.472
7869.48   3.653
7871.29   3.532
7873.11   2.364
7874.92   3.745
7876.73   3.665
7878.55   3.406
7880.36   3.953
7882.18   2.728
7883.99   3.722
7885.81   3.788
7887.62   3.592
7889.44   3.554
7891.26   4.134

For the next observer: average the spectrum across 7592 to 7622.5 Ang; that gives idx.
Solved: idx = 3.55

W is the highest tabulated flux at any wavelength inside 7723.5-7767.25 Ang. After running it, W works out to 4.095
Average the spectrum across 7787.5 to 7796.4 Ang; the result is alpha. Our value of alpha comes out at 3.15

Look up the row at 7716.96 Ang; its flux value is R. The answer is 4.284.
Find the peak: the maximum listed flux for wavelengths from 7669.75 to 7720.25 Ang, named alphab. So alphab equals 4.284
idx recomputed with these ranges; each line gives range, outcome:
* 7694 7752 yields 3.47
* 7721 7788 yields 3.46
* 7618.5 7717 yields 3.51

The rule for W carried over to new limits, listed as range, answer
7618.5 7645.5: 5.489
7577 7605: 5.077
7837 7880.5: 3.953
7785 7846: 3.931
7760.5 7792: 3.797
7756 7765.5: 3.752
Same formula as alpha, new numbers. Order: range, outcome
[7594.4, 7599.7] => 3.45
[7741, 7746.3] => 3.62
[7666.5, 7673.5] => 3.56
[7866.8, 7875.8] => 3.35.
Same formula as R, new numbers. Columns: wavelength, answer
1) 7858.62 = 3.175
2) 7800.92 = 2.619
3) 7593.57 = 2.748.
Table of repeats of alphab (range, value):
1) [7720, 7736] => 3.817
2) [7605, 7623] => 4.546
